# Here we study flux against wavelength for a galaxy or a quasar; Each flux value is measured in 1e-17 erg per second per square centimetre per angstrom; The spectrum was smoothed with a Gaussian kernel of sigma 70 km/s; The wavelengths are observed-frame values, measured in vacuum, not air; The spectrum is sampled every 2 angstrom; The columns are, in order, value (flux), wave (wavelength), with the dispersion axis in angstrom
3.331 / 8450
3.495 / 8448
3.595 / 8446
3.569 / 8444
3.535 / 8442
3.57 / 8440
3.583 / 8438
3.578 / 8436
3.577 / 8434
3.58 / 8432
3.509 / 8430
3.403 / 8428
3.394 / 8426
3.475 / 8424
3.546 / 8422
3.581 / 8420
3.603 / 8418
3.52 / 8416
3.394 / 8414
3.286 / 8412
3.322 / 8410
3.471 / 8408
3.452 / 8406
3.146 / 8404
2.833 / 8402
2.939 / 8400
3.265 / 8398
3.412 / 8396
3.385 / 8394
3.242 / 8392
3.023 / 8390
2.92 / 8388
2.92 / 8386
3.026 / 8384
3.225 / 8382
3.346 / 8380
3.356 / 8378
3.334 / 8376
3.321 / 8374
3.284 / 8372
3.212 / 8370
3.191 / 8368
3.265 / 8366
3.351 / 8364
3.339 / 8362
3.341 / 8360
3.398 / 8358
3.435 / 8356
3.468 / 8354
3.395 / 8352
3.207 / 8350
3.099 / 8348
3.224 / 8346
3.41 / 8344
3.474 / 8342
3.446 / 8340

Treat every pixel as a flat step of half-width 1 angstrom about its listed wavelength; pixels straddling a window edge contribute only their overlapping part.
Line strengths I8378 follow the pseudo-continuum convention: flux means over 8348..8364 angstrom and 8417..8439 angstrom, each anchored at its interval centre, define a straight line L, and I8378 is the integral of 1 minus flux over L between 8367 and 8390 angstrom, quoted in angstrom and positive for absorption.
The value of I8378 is 1.48 angstrom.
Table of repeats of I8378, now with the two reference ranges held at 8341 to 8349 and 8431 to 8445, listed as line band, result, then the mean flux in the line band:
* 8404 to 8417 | 0.39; 3.39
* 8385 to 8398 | 1.05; 3.16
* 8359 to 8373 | 0.33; 3.28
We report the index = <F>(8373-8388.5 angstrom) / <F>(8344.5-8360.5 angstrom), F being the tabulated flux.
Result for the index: 0.96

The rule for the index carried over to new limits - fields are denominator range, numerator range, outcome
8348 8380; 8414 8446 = 1.06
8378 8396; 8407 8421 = 1.09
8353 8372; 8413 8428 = 1.05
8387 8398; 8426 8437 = 1.10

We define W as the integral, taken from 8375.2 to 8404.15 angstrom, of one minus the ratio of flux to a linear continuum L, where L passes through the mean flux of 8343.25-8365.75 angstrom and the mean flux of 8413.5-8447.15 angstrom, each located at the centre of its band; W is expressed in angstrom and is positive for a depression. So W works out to 2.2 angstrom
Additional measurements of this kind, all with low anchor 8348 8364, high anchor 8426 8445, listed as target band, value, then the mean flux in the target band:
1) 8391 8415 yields 1.4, 3.26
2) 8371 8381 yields 0.2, 3.33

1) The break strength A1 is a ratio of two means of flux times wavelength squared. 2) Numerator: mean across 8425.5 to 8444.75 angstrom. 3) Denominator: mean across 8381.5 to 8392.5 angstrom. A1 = 1.2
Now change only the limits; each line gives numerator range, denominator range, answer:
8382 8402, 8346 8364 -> 0.94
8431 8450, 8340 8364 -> 1.08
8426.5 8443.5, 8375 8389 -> 1.13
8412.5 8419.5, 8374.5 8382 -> 1.06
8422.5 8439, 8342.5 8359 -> 1.07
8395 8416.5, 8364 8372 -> 1.02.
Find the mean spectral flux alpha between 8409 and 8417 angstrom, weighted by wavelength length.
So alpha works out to 3.38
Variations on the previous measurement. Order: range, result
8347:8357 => 3.32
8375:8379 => 3.34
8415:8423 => 3.56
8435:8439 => 3.58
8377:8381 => 3.35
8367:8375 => 3.25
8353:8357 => 3.45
